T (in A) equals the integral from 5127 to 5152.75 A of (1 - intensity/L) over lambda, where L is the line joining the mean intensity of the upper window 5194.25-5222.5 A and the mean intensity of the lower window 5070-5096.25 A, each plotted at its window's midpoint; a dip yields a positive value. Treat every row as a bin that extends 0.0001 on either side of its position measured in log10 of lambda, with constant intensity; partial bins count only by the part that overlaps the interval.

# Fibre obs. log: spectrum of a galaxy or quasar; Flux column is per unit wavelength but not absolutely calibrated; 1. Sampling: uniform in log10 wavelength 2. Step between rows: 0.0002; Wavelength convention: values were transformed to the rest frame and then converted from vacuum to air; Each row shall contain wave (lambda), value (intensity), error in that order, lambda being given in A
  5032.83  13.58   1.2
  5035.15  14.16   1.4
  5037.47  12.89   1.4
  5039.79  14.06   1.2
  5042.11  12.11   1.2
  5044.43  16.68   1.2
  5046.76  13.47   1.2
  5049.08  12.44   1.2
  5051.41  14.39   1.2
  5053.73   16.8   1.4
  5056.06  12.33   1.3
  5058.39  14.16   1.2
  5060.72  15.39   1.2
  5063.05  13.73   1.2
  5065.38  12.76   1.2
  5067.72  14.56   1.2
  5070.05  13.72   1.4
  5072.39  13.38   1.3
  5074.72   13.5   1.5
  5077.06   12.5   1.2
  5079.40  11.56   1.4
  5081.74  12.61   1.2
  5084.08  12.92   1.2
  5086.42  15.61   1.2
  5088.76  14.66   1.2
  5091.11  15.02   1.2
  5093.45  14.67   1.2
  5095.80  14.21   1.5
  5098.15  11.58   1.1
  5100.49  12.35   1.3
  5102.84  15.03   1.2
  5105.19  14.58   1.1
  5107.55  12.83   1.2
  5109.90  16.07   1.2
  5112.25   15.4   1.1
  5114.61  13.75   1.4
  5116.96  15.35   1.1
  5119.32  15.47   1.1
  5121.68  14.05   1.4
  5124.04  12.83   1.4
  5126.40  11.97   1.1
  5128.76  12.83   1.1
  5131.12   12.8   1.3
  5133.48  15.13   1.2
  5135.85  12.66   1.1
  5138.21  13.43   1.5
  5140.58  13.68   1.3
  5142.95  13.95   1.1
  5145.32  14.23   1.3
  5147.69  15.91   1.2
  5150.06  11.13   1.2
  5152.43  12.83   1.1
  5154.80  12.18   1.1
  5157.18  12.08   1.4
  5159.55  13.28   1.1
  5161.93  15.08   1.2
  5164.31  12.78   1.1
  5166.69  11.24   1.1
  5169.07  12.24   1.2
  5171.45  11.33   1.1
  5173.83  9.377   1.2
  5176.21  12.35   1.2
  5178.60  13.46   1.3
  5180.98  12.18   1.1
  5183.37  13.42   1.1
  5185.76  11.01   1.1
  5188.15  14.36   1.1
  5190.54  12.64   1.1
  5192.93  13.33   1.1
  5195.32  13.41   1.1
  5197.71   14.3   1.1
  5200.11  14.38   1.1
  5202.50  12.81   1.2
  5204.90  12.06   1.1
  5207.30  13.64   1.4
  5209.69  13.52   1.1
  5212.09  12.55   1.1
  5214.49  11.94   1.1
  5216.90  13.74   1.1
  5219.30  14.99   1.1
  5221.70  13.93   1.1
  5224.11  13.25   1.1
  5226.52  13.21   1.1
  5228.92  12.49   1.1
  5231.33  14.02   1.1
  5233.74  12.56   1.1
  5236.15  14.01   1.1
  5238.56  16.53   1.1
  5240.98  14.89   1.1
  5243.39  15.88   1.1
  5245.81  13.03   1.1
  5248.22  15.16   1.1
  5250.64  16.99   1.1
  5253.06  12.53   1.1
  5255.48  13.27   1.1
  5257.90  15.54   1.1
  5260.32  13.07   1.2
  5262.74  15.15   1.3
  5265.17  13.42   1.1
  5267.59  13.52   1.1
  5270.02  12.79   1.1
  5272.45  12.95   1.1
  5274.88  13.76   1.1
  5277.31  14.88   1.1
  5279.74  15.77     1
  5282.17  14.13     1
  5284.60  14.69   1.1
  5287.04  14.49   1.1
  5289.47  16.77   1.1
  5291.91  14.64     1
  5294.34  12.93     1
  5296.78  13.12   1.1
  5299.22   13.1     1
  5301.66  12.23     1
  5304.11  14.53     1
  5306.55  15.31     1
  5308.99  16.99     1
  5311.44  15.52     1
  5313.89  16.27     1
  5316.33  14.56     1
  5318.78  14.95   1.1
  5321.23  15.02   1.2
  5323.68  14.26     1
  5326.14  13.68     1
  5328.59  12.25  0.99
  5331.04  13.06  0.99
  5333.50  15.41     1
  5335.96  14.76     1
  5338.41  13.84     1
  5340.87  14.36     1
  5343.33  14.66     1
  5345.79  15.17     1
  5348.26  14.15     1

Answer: 0.1 A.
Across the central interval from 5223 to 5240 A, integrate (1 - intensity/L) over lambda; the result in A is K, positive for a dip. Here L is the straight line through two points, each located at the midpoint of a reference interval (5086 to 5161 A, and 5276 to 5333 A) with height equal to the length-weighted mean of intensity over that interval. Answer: 0.56 A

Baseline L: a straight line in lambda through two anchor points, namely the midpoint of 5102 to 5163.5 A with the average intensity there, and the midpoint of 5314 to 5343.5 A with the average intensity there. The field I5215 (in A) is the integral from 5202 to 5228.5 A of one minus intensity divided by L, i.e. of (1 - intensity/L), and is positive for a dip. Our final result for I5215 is 1.4 A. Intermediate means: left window 13.8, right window 14.3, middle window 13.2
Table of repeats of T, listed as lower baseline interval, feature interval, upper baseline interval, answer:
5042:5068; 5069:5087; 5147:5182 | 0.8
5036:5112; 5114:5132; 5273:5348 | 0.4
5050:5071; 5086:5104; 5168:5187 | -0.7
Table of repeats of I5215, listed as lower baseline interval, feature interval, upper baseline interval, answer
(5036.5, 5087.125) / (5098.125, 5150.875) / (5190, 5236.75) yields -1.2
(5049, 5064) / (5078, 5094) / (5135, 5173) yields 0.1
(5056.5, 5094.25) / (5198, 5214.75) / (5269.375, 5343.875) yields 1.2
